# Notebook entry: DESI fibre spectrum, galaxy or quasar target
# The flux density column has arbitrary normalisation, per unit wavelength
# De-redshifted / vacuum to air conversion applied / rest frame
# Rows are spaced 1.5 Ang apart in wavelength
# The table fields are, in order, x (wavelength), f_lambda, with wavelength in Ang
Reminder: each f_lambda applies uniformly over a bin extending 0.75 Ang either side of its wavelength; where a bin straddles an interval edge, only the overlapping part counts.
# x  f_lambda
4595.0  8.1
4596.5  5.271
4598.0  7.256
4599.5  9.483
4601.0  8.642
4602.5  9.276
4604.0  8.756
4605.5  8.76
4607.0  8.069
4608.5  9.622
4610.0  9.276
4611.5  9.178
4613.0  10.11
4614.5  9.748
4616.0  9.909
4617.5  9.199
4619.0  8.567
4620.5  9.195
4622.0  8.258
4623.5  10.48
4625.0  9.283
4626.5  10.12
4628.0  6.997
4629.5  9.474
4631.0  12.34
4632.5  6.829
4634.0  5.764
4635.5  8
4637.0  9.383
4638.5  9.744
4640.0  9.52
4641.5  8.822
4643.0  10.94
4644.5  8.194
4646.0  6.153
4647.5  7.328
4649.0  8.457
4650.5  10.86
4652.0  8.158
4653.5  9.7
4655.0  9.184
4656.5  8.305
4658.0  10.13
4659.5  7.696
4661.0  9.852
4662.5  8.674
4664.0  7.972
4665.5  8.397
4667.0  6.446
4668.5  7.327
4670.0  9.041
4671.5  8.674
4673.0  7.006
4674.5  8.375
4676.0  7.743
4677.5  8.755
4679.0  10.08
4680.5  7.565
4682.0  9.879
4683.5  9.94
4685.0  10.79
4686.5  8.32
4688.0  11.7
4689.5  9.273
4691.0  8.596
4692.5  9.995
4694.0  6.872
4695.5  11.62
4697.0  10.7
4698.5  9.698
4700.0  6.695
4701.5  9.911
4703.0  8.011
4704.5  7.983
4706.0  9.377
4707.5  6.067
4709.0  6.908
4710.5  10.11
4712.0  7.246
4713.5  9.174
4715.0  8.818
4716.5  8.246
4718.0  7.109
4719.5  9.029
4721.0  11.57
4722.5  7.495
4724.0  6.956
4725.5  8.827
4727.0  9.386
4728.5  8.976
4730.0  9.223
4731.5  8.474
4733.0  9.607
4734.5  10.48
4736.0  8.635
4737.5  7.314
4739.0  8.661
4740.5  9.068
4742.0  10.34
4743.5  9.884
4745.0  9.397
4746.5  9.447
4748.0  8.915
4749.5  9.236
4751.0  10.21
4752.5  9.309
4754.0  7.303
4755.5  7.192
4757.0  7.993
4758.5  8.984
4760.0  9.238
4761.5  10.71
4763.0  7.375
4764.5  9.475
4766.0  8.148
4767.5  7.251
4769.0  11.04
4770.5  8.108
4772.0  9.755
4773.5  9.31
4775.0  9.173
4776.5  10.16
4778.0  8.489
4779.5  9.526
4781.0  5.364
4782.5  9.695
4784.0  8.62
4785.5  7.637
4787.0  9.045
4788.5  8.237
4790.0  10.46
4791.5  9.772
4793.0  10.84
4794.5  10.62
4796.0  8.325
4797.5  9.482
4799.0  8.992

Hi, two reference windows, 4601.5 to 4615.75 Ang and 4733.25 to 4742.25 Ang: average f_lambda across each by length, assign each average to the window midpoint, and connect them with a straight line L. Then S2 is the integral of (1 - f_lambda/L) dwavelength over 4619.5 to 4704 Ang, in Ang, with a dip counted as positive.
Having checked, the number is 2.5 Ang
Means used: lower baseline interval 9.21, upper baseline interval 9.04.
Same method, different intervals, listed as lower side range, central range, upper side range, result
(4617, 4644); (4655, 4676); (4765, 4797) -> 1.7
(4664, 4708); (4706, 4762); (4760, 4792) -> 0.4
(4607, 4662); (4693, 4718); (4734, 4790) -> 1.1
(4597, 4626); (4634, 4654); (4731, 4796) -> 0.7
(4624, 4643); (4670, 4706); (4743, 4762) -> -0.3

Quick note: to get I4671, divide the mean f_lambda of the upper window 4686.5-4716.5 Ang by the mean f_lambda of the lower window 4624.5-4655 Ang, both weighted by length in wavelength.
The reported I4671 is 1.00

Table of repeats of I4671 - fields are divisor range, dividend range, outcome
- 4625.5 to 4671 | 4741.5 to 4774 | 1.04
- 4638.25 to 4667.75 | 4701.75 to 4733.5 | 0.98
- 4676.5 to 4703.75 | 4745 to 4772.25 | 0.95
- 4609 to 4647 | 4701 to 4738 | 0.95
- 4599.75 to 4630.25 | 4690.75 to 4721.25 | 0.95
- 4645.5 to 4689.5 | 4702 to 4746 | 1.00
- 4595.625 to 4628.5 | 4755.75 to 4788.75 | 0.99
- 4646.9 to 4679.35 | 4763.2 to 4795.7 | 1.06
